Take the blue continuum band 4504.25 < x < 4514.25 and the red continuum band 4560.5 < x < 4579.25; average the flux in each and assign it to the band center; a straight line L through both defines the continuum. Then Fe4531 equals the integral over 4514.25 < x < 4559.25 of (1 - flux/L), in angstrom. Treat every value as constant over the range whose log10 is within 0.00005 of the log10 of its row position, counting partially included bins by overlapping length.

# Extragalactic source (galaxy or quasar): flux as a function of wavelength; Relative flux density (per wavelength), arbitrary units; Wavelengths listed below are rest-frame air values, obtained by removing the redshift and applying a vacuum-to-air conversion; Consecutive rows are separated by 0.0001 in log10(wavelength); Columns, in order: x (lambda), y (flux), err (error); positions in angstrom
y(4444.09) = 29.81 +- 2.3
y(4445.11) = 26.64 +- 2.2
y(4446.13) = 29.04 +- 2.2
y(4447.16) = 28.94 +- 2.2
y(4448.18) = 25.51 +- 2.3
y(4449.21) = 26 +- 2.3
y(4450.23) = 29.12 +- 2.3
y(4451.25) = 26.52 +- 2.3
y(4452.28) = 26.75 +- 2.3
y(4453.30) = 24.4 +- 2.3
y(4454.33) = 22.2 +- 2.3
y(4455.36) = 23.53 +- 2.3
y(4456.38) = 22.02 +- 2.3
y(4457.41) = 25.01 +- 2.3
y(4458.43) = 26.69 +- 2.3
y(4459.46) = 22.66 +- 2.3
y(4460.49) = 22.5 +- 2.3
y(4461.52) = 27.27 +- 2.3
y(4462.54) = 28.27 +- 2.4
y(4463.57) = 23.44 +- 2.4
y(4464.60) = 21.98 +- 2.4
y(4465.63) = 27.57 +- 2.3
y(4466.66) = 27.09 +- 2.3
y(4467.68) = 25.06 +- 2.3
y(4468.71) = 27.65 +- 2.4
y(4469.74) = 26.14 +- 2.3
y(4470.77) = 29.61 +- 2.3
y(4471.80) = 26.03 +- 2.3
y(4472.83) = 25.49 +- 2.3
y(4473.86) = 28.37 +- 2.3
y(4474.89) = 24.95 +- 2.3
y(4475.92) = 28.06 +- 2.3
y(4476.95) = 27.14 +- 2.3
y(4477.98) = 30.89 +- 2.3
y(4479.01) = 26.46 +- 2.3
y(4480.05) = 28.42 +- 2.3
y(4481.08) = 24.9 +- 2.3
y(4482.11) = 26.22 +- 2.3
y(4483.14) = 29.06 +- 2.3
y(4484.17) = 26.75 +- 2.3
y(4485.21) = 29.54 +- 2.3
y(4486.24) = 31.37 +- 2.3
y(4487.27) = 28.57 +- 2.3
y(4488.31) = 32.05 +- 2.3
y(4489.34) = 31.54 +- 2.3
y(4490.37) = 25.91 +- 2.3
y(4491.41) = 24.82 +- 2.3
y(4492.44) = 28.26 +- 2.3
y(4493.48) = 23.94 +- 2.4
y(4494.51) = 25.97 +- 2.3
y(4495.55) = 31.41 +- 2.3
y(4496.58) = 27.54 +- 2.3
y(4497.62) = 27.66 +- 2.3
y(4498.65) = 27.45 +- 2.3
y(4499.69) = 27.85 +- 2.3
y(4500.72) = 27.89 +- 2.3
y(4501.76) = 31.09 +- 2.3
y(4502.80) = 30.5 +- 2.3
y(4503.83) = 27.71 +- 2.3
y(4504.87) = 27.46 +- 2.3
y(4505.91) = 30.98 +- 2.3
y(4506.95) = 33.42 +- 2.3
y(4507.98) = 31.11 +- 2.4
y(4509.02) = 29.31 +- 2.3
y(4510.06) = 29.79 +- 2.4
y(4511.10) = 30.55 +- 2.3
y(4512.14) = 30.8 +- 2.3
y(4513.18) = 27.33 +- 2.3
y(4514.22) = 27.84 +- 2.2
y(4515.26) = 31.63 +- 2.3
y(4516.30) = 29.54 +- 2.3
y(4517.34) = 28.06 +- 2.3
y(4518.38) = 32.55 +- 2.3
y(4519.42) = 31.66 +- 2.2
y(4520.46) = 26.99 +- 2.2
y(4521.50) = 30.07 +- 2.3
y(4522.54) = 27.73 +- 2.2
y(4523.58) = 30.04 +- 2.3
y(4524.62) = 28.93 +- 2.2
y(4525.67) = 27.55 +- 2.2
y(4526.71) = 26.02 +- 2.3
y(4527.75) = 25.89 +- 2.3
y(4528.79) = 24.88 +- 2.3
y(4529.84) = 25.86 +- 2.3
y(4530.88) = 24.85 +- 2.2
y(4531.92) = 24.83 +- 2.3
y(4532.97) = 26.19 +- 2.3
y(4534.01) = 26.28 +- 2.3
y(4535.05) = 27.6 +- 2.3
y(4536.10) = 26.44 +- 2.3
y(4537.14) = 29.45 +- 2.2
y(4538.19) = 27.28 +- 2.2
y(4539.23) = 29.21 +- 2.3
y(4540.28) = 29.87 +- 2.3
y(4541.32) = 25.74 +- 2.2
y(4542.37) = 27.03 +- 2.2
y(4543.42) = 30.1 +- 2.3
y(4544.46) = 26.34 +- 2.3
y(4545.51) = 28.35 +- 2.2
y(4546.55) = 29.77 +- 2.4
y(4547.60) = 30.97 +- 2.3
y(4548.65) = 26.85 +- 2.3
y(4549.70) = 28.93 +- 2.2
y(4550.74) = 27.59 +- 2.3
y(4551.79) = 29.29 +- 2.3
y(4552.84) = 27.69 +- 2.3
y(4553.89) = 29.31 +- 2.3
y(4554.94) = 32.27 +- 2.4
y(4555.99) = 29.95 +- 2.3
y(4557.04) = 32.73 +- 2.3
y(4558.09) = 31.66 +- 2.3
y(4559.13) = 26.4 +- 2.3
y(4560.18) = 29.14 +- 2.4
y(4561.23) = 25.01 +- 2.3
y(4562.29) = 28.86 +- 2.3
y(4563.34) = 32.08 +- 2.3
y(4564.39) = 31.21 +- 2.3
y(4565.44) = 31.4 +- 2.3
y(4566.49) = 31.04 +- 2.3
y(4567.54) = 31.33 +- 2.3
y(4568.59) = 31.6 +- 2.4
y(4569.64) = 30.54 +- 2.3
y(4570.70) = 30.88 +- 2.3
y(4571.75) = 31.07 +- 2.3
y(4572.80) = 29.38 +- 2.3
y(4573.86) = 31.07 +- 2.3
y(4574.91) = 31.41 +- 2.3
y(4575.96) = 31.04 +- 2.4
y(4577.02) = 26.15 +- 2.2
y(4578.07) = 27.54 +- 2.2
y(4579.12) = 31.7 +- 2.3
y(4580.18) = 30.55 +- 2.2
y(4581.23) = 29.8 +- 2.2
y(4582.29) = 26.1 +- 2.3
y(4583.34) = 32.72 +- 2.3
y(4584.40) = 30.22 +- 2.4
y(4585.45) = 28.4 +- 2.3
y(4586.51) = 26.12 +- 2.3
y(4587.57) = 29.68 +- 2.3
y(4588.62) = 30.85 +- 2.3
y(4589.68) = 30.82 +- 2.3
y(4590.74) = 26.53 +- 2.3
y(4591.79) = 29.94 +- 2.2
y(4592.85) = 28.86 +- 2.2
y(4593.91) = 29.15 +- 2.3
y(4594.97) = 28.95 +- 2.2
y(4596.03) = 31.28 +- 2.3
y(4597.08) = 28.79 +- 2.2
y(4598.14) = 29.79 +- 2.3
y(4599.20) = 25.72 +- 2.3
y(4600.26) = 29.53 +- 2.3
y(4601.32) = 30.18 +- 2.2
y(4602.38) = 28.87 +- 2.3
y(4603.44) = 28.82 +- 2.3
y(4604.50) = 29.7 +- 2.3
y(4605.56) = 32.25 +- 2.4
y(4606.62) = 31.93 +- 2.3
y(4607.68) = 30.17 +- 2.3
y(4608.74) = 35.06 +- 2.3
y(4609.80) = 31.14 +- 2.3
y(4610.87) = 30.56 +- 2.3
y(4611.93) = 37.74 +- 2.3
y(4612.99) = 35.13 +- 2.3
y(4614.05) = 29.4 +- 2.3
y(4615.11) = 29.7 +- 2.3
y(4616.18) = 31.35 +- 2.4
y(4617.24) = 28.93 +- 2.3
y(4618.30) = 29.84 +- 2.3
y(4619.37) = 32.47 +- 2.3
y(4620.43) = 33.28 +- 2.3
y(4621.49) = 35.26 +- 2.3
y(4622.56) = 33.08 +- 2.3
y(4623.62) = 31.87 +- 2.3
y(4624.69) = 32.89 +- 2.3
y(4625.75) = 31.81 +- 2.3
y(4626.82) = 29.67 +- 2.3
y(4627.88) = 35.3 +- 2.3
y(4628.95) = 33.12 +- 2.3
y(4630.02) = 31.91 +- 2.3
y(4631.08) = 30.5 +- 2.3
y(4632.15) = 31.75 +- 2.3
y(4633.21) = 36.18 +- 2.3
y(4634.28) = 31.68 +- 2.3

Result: 2.4 angstrom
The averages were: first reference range 29.9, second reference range 30.1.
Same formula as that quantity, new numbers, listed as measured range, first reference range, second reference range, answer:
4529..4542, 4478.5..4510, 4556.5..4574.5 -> 1.2 angstrom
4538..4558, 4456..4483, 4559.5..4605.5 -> -0.3 angstrom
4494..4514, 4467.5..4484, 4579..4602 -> -1.1 angstrom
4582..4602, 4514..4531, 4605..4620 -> 1.2 angstrom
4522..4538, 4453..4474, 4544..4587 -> 0.7 angstrom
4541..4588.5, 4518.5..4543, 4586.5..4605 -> -1.9 angstrom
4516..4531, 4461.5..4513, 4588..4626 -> 0.4 angstrom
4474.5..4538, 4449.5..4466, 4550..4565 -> -2.6 angstrom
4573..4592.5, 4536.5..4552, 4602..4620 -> 0.4 angstrom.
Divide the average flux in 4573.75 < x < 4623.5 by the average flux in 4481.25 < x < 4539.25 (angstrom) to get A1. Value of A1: 1.07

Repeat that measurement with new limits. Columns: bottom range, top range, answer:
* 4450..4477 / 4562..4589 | 1.17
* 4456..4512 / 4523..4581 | 1.04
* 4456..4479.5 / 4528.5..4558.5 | 1.08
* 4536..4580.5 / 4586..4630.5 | 1.05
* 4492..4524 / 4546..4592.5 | 1.02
